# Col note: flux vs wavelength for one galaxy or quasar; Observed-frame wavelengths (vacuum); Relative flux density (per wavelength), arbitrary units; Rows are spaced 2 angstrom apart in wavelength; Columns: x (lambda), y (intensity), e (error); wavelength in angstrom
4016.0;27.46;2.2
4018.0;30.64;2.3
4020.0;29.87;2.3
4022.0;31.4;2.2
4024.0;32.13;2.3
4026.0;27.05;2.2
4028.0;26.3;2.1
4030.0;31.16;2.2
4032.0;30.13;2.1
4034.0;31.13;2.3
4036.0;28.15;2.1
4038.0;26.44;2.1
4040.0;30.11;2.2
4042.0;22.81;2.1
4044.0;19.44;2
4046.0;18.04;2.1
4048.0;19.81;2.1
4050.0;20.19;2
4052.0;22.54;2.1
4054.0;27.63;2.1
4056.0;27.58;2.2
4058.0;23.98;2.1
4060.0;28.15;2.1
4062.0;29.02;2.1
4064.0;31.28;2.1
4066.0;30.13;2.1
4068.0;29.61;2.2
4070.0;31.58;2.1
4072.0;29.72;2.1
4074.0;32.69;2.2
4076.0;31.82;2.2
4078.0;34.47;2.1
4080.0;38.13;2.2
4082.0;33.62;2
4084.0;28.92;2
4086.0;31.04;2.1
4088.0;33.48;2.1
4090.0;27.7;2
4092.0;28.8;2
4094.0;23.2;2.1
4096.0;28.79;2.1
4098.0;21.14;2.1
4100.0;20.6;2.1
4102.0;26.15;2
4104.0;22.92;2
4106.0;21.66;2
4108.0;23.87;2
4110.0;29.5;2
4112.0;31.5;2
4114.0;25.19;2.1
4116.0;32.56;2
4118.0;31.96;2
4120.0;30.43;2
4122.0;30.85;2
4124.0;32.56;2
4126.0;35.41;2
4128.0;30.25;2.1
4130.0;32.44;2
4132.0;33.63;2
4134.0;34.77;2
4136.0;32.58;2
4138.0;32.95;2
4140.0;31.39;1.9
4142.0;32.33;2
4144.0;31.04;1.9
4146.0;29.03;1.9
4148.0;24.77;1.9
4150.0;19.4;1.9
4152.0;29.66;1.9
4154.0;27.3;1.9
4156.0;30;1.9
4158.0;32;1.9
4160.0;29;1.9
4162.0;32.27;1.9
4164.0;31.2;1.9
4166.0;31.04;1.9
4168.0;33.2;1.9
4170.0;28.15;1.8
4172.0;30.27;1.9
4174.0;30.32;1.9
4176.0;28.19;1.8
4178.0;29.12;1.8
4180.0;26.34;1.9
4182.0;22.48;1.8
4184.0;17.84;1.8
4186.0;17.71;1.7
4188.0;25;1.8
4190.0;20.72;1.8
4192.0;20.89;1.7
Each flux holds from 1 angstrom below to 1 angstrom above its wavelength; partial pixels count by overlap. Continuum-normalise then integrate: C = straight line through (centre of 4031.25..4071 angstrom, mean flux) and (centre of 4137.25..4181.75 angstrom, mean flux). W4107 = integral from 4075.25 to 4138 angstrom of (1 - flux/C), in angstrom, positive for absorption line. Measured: -4.1 angstrom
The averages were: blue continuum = 26.4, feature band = 29.7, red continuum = 29.4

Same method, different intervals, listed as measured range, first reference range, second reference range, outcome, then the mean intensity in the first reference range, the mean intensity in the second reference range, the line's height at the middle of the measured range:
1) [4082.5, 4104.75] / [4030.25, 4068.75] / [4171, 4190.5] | -0.9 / 26.2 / 24.9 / 25.8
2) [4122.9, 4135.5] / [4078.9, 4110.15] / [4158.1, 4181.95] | -2.1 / 27.4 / 29.7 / 28.5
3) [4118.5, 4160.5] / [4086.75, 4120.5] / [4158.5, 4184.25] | -4.0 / 27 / 28.8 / 28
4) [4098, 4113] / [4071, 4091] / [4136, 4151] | 2.9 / 32.2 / 29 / 30.9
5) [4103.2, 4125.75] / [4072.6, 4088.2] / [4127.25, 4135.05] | 2.8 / 32.9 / 32.9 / 32.9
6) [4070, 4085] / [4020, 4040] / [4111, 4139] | -1.0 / 29.4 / 31.9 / 30.7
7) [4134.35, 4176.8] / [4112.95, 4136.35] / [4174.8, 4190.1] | -3.9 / 31.9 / 23.7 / 27.5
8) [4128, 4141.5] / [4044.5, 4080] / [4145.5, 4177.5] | -1.9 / 27.7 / 29.1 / 28.7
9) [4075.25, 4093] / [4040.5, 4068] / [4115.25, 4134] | -2.5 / 24.9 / 32.4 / 28.1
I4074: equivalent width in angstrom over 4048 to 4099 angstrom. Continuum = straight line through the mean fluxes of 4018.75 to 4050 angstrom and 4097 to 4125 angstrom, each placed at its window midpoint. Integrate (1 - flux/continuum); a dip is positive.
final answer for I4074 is -3.49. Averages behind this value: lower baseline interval 26.7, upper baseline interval 27.2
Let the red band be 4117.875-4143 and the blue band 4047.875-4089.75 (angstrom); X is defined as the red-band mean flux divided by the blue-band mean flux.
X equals 1.1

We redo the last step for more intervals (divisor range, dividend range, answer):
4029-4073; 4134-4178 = 1.12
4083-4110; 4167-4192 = 0.98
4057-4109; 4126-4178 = 1.06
